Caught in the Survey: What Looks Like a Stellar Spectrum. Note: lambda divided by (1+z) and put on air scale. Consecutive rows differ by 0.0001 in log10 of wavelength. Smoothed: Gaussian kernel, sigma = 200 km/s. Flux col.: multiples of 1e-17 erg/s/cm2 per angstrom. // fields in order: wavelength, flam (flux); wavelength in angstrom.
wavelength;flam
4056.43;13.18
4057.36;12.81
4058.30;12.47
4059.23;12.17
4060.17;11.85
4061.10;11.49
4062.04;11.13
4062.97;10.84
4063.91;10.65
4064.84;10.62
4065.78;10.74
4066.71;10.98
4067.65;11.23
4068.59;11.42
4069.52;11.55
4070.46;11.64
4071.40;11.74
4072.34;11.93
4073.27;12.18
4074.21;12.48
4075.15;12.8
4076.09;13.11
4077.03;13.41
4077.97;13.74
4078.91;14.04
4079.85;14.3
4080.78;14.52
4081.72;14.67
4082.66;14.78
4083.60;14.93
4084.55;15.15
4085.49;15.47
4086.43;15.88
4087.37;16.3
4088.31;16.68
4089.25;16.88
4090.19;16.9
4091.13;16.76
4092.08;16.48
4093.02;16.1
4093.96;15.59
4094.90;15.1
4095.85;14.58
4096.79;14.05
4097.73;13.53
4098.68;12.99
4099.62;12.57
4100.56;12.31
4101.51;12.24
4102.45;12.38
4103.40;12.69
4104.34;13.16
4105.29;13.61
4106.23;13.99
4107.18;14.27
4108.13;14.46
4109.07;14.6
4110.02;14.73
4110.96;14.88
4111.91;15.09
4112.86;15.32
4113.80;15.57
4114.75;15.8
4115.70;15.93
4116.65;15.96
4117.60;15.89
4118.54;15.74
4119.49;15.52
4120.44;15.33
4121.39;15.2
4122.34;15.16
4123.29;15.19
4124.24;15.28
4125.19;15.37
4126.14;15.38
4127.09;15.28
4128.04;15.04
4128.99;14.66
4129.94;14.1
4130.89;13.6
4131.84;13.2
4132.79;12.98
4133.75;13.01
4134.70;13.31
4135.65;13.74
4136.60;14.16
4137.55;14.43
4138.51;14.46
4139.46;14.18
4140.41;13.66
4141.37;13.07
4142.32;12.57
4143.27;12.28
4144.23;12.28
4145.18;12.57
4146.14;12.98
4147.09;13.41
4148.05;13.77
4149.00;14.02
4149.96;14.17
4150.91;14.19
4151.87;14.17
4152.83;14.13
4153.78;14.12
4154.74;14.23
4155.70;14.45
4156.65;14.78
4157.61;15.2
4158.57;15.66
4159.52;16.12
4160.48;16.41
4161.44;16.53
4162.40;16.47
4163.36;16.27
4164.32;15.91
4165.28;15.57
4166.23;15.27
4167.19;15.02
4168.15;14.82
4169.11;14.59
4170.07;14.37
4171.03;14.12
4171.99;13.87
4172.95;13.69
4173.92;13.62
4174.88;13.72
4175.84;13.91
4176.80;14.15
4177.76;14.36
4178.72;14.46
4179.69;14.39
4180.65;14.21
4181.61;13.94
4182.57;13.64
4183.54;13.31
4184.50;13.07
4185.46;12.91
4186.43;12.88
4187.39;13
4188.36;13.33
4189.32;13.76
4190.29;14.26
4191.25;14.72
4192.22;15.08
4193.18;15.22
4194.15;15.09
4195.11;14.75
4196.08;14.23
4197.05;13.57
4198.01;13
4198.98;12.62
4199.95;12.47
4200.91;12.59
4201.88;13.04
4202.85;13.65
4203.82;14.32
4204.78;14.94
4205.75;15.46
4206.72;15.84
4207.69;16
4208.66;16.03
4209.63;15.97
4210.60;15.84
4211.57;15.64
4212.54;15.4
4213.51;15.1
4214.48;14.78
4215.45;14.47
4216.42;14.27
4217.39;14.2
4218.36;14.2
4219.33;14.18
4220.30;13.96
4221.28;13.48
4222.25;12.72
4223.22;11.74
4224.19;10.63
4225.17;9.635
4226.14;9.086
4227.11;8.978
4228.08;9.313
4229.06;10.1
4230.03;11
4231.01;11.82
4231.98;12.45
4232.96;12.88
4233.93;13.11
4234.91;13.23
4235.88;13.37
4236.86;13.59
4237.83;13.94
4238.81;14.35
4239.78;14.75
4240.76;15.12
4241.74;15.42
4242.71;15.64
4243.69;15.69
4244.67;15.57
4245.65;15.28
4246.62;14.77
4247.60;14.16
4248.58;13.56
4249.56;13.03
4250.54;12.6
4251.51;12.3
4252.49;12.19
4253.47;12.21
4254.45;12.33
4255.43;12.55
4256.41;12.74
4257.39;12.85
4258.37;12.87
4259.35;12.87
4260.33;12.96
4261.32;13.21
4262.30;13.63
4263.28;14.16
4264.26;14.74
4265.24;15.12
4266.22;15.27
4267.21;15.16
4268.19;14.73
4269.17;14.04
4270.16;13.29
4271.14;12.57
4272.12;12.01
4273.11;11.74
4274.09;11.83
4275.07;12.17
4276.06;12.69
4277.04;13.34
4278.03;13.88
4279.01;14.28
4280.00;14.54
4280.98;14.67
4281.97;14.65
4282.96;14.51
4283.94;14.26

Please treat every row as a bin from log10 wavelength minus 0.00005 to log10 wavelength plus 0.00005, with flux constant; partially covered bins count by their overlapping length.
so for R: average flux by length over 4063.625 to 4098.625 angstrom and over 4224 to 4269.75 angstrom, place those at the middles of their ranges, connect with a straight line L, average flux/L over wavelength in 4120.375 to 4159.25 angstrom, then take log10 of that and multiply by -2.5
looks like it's -0.04 mag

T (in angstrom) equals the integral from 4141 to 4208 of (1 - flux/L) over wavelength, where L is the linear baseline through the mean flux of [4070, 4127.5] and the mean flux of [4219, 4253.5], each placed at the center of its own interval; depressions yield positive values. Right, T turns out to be -2.7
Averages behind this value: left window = 14.6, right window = 12.9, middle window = 14.2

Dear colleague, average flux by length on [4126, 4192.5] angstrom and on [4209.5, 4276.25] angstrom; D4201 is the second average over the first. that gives 0.94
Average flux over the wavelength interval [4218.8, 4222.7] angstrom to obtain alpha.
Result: 13.6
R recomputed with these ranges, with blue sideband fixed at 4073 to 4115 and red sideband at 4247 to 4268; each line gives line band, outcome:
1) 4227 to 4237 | 0.146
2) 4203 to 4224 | -0.072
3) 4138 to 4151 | 0.060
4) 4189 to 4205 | -0.013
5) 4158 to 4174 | -0.092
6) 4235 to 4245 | -0.091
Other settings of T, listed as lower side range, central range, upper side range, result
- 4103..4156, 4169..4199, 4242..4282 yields 0.1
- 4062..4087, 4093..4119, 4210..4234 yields -3.1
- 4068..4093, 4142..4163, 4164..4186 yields -0.2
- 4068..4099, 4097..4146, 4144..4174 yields 1.0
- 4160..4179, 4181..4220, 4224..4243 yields -1.8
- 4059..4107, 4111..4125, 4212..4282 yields -2.1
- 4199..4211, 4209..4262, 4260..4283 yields 3.3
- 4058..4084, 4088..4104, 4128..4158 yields -2.1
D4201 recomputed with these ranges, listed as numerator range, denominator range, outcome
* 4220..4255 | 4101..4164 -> 0.89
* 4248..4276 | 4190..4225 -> 0.93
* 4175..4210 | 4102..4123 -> 0.95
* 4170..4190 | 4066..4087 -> 1.04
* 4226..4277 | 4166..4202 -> 0.95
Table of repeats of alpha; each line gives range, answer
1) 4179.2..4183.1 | 14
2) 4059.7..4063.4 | 11.3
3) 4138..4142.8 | 13.6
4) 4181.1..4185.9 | 13.4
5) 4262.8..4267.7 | 14.9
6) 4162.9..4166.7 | 15.8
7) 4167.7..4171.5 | 14.5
